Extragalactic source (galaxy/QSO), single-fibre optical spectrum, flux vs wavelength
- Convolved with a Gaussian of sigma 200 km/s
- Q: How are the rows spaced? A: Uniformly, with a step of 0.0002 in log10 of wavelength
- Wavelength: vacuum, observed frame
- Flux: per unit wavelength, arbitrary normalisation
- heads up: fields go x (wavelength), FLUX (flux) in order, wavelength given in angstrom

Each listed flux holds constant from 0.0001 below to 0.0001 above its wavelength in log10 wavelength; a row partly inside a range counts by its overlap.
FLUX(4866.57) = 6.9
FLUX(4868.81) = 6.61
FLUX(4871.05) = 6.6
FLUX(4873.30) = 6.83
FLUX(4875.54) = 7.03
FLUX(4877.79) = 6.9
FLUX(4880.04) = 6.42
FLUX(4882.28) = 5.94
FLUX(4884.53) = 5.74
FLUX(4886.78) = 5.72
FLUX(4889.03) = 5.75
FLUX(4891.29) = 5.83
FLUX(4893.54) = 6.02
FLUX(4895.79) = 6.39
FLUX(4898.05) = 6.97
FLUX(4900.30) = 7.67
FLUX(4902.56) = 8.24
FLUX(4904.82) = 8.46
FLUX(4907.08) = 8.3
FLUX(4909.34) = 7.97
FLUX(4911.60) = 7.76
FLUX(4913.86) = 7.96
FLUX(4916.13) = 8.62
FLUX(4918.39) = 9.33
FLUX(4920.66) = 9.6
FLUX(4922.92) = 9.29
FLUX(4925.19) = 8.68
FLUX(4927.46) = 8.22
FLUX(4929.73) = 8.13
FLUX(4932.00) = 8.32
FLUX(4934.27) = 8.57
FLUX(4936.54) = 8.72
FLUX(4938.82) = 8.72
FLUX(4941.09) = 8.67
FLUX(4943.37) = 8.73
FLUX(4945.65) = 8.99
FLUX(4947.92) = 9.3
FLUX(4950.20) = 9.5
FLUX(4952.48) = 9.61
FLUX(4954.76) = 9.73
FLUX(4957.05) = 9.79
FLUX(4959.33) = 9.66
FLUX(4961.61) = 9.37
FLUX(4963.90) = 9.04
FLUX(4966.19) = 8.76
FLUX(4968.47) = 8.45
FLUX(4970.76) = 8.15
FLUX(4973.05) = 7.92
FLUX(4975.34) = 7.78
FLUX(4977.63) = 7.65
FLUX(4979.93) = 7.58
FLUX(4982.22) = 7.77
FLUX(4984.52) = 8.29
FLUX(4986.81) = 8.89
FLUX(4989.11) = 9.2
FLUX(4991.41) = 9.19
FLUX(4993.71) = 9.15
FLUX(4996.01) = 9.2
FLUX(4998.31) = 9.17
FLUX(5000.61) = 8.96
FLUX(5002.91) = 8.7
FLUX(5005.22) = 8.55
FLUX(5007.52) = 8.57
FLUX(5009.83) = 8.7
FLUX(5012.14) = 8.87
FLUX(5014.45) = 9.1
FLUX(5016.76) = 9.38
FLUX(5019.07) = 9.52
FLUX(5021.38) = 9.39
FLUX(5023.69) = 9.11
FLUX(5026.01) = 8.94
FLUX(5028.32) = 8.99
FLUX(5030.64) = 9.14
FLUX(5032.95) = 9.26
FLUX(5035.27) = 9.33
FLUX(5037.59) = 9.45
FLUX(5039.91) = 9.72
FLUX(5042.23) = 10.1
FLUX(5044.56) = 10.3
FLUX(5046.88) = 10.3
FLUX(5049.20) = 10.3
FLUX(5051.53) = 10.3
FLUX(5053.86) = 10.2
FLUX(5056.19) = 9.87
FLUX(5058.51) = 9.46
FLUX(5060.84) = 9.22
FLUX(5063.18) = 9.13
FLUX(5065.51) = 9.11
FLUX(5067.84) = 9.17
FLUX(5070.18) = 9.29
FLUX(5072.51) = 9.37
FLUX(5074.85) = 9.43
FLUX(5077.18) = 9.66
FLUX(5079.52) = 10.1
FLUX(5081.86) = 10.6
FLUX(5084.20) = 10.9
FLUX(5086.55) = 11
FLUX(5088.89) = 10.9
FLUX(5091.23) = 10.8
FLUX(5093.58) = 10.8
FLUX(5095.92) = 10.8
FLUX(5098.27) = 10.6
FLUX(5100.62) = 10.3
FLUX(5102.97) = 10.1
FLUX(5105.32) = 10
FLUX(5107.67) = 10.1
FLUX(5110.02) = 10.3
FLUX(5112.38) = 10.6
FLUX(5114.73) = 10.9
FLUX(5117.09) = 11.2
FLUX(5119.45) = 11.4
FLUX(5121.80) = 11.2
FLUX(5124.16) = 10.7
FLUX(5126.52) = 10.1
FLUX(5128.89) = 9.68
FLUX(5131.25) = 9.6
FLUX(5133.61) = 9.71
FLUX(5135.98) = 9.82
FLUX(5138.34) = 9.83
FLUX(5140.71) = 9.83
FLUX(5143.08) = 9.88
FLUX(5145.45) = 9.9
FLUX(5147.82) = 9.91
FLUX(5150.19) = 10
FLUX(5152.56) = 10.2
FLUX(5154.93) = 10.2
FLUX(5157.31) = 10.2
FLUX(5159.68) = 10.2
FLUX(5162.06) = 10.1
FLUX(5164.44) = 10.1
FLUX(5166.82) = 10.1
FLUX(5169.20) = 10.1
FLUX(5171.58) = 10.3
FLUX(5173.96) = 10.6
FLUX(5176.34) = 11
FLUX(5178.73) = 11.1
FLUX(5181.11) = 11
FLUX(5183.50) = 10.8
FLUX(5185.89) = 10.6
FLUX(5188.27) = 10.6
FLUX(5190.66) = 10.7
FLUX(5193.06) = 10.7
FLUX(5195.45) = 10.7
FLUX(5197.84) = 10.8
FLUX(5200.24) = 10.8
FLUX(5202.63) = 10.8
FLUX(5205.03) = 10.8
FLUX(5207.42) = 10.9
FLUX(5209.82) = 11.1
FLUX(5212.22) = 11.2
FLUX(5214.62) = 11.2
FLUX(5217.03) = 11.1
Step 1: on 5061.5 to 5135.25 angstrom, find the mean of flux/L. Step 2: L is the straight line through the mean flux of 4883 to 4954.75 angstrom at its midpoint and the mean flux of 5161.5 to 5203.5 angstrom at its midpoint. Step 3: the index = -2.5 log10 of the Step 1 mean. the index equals -0.05 mag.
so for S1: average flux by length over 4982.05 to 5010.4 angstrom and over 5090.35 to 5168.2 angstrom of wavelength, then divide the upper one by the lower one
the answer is 1.2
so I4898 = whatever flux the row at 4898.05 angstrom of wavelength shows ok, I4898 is 6.97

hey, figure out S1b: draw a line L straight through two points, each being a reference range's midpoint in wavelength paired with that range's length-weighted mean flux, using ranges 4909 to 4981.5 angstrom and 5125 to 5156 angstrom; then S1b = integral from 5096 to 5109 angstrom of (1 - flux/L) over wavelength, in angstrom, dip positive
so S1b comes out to -0.8 angstrom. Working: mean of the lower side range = 8.71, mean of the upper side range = 9.9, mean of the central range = 10.3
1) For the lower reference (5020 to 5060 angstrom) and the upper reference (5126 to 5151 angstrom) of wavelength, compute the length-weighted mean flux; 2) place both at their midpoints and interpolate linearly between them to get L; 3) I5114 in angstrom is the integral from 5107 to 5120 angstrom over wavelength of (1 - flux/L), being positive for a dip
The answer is -1.3 angstrom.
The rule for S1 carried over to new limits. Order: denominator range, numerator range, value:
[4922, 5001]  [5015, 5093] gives 1.11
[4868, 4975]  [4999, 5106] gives 1.21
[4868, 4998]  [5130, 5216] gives 1.29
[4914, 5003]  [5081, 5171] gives 1.17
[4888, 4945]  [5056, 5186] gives 1.27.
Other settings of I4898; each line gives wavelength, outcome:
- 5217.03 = 11.1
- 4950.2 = 9.5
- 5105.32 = 10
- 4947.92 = 9.3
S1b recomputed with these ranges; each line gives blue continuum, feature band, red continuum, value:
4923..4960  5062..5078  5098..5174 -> 0.8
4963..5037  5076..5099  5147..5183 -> -2.4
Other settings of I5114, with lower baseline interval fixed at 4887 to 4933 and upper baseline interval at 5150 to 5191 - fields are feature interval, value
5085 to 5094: -1.17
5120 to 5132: -0.41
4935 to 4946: -0.81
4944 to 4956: -1.70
